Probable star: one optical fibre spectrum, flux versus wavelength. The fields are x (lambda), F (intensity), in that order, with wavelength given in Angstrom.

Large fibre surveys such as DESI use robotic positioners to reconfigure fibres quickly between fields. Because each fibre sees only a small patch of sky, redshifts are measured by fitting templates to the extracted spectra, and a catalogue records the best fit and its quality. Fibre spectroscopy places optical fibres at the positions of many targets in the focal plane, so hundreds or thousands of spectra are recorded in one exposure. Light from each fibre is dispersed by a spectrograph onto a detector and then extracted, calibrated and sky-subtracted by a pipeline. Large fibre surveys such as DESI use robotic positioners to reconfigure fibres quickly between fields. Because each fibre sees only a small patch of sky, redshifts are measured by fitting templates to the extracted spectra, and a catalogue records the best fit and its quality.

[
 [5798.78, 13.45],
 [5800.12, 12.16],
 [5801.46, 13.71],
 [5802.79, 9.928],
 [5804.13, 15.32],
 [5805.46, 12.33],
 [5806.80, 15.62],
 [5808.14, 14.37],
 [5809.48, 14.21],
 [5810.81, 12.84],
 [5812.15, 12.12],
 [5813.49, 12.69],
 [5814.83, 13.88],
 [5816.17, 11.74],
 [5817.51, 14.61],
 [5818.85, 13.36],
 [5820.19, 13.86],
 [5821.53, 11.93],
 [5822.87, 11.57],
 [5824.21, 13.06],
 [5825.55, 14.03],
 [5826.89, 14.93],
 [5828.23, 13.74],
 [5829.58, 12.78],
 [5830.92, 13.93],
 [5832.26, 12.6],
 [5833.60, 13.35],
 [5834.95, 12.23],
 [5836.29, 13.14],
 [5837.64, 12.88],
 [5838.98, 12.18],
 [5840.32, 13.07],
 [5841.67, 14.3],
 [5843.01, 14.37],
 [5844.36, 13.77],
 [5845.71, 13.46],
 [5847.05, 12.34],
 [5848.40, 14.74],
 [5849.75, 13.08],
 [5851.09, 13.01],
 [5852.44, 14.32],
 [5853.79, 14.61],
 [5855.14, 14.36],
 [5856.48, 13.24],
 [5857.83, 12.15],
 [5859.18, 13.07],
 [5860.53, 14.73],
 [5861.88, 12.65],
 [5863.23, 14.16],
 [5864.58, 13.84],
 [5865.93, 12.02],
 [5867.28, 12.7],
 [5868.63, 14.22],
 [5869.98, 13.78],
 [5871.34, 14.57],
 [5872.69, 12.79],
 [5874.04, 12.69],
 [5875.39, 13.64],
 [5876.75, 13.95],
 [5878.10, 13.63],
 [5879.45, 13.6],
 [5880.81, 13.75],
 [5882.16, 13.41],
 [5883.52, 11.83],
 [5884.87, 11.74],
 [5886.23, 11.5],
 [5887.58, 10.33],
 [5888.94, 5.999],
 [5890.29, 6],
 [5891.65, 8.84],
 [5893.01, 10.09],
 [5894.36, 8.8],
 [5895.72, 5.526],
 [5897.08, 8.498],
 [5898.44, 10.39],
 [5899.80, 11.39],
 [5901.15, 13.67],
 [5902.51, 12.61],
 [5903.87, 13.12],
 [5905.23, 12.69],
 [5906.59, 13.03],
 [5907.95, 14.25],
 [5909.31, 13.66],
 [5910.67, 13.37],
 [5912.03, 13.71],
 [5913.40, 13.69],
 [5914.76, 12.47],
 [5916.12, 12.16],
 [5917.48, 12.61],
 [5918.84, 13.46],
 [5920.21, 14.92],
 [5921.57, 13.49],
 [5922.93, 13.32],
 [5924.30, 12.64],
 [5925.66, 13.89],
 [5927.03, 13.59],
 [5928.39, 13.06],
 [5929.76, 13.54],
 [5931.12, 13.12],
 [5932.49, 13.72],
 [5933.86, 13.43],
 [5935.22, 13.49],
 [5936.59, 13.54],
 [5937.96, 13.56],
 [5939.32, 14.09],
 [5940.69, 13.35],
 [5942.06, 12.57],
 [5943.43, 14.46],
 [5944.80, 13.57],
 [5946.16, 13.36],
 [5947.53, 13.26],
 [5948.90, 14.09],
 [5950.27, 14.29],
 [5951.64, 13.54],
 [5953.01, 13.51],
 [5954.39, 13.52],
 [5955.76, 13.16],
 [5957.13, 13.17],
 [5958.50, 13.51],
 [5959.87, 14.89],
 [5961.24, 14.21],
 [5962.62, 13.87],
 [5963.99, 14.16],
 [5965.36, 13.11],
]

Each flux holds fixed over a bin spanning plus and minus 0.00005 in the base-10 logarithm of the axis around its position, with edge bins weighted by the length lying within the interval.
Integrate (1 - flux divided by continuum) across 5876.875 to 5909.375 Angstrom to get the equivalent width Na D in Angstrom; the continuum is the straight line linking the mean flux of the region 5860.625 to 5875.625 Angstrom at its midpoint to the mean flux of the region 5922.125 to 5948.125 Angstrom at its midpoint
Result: 5.4 Angstrom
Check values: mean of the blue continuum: 13.4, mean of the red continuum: 13.5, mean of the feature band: 11.2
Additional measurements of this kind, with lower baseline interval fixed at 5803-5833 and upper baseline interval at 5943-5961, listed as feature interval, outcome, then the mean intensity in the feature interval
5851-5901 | 5.4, 12.1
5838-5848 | 0.0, 13.4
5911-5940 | 0.5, 13.4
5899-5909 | 0.5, 13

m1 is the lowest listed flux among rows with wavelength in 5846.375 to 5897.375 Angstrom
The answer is 5.526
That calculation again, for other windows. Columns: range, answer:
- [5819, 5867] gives 11.57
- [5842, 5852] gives 12.34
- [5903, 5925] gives 12.16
